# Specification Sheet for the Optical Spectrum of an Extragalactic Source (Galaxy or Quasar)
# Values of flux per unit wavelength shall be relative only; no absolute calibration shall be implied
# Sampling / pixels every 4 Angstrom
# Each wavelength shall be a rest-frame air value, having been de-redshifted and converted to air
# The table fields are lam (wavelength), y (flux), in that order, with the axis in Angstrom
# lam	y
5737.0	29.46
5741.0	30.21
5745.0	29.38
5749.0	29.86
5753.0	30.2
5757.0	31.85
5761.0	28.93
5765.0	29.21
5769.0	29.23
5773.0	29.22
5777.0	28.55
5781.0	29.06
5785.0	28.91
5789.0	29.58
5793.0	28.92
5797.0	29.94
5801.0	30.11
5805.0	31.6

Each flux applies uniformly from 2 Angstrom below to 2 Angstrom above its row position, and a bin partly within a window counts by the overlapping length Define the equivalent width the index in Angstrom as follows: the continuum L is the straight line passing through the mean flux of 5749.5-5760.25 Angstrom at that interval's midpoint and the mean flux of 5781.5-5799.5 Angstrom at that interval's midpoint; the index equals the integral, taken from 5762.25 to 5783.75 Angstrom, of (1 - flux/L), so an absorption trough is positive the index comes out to 0.66 Angstrom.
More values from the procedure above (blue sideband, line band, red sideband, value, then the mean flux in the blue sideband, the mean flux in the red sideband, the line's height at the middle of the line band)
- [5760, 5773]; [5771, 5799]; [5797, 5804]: 0.6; 29.2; 30.3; 29.8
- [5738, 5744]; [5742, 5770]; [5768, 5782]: -0.3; 29.9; 29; 29.5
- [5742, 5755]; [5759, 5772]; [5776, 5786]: 0.1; 29.8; 28.9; 29.3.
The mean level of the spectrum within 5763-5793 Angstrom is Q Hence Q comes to 29.1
